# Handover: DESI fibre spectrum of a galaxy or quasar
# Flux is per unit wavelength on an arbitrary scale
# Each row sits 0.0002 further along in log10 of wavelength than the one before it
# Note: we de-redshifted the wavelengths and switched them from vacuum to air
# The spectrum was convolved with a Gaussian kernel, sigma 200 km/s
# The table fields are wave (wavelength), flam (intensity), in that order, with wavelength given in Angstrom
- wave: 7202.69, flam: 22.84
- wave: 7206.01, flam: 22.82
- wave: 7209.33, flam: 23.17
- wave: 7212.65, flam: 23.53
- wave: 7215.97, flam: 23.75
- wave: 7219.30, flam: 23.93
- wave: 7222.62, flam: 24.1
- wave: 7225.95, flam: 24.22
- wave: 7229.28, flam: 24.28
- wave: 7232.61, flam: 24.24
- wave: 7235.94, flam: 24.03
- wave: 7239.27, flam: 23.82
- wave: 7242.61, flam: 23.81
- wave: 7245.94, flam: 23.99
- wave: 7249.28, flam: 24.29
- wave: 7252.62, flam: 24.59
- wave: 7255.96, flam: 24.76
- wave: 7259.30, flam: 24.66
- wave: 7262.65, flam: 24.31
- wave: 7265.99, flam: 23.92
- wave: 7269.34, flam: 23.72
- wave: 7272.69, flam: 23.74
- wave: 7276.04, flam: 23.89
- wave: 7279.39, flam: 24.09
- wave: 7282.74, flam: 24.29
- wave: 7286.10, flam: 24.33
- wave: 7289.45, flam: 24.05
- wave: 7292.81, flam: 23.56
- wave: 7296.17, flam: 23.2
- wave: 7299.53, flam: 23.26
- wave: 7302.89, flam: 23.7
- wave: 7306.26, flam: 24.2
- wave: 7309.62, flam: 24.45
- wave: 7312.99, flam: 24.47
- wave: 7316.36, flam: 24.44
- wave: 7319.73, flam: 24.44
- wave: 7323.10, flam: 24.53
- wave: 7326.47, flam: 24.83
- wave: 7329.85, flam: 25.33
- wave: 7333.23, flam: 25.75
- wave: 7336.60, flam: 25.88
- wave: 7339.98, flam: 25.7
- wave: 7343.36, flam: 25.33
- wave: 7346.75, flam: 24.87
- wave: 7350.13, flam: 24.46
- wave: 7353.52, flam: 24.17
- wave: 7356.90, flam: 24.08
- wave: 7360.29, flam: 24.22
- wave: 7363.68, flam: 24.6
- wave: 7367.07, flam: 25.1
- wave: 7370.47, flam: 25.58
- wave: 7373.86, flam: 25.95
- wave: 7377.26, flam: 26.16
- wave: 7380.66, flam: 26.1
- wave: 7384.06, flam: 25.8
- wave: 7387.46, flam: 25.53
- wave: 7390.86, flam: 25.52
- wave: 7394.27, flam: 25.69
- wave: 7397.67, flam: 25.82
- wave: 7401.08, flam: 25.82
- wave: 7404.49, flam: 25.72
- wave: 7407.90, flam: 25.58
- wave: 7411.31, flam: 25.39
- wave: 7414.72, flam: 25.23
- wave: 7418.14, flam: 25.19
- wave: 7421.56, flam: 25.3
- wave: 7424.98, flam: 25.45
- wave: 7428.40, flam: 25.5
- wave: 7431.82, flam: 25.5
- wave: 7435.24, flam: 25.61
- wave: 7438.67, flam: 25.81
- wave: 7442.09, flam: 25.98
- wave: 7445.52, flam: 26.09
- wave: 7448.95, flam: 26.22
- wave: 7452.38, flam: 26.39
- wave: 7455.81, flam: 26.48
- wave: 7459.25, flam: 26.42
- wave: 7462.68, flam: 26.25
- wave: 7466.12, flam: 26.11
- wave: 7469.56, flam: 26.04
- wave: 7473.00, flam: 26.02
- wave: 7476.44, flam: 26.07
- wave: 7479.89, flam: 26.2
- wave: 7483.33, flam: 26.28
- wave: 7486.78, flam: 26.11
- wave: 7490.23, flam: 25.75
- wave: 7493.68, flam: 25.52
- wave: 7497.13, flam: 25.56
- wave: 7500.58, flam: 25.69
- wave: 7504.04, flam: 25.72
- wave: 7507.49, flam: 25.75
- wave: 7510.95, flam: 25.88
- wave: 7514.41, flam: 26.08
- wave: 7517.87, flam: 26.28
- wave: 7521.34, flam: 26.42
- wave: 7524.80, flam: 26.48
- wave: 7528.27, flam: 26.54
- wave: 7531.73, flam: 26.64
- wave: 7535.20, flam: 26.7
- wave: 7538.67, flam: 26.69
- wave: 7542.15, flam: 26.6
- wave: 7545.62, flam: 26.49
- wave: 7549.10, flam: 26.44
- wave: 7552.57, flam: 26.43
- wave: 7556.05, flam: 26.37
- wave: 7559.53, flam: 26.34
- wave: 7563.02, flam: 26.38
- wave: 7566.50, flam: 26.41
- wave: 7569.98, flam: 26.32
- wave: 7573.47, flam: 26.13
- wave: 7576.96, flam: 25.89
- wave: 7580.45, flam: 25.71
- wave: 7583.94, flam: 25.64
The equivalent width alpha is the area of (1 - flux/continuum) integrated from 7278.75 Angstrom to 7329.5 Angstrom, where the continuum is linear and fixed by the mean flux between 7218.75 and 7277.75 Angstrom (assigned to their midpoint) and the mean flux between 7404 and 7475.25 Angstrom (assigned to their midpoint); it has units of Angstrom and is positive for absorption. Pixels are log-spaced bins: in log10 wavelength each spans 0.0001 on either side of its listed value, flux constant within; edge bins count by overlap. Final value 1.0 Angstrom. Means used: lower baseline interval 24.1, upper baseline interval 25.8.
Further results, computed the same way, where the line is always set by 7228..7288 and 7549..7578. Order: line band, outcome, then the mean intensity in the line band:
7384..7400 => -0.4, 25.7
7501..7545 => -0.5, 26.3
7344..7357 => 0.2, 24.5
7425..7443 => -0.2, 25.7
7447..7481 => -0.8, 26.2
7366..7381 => -0.5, 25.8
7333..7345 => -0.5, 25.7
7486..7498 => 0.0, 25.7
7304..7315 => 0.1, 24.3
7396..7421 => -0.3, 25.5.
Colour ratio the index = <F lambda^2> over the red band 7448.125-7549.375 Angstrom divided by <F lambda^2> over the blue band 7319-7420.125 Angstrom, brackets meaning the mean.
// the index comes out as 1.07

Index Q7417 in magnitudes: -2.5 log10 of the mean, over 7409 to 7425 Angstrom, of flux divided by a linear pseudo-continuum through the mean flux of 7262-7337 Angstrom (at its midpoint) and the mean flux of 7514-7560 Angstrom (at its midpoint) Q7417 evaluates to 0.00 mag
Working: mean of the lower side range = 24.3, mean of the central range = 25.3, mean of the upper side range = 26.5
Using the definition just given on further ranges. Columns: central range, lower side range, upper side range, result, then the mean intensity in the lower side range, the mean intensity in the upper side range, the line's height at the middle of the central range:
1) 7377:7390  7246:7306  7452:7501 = -0.03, 24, 26.1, 25.1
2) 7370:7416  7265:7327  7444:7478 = -0.02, 24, 26.2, 25.3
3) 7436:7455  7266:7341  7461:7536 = -0.02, 24.3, 26.1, 25.6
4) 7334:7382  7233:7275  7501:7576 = -0.01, 24.1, 26.3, 24.9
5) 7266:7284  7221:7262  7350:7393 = 0.02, 24.2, 25.2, 24.5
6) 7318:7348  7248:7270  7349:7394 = -0.01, 24.3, 25.2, 24.9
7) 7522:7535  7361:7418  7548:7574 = -0.01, 25.6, 26.4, 26.2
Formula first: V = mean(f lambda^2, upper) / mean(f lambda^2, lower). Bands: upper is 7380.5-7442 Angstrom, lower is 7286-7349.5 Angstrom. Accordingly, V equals 1.07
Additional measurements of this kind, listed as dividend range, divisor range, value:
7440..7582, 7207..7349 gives 1.15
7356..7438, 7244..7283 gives 1.09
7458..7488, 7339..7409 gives 1.06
